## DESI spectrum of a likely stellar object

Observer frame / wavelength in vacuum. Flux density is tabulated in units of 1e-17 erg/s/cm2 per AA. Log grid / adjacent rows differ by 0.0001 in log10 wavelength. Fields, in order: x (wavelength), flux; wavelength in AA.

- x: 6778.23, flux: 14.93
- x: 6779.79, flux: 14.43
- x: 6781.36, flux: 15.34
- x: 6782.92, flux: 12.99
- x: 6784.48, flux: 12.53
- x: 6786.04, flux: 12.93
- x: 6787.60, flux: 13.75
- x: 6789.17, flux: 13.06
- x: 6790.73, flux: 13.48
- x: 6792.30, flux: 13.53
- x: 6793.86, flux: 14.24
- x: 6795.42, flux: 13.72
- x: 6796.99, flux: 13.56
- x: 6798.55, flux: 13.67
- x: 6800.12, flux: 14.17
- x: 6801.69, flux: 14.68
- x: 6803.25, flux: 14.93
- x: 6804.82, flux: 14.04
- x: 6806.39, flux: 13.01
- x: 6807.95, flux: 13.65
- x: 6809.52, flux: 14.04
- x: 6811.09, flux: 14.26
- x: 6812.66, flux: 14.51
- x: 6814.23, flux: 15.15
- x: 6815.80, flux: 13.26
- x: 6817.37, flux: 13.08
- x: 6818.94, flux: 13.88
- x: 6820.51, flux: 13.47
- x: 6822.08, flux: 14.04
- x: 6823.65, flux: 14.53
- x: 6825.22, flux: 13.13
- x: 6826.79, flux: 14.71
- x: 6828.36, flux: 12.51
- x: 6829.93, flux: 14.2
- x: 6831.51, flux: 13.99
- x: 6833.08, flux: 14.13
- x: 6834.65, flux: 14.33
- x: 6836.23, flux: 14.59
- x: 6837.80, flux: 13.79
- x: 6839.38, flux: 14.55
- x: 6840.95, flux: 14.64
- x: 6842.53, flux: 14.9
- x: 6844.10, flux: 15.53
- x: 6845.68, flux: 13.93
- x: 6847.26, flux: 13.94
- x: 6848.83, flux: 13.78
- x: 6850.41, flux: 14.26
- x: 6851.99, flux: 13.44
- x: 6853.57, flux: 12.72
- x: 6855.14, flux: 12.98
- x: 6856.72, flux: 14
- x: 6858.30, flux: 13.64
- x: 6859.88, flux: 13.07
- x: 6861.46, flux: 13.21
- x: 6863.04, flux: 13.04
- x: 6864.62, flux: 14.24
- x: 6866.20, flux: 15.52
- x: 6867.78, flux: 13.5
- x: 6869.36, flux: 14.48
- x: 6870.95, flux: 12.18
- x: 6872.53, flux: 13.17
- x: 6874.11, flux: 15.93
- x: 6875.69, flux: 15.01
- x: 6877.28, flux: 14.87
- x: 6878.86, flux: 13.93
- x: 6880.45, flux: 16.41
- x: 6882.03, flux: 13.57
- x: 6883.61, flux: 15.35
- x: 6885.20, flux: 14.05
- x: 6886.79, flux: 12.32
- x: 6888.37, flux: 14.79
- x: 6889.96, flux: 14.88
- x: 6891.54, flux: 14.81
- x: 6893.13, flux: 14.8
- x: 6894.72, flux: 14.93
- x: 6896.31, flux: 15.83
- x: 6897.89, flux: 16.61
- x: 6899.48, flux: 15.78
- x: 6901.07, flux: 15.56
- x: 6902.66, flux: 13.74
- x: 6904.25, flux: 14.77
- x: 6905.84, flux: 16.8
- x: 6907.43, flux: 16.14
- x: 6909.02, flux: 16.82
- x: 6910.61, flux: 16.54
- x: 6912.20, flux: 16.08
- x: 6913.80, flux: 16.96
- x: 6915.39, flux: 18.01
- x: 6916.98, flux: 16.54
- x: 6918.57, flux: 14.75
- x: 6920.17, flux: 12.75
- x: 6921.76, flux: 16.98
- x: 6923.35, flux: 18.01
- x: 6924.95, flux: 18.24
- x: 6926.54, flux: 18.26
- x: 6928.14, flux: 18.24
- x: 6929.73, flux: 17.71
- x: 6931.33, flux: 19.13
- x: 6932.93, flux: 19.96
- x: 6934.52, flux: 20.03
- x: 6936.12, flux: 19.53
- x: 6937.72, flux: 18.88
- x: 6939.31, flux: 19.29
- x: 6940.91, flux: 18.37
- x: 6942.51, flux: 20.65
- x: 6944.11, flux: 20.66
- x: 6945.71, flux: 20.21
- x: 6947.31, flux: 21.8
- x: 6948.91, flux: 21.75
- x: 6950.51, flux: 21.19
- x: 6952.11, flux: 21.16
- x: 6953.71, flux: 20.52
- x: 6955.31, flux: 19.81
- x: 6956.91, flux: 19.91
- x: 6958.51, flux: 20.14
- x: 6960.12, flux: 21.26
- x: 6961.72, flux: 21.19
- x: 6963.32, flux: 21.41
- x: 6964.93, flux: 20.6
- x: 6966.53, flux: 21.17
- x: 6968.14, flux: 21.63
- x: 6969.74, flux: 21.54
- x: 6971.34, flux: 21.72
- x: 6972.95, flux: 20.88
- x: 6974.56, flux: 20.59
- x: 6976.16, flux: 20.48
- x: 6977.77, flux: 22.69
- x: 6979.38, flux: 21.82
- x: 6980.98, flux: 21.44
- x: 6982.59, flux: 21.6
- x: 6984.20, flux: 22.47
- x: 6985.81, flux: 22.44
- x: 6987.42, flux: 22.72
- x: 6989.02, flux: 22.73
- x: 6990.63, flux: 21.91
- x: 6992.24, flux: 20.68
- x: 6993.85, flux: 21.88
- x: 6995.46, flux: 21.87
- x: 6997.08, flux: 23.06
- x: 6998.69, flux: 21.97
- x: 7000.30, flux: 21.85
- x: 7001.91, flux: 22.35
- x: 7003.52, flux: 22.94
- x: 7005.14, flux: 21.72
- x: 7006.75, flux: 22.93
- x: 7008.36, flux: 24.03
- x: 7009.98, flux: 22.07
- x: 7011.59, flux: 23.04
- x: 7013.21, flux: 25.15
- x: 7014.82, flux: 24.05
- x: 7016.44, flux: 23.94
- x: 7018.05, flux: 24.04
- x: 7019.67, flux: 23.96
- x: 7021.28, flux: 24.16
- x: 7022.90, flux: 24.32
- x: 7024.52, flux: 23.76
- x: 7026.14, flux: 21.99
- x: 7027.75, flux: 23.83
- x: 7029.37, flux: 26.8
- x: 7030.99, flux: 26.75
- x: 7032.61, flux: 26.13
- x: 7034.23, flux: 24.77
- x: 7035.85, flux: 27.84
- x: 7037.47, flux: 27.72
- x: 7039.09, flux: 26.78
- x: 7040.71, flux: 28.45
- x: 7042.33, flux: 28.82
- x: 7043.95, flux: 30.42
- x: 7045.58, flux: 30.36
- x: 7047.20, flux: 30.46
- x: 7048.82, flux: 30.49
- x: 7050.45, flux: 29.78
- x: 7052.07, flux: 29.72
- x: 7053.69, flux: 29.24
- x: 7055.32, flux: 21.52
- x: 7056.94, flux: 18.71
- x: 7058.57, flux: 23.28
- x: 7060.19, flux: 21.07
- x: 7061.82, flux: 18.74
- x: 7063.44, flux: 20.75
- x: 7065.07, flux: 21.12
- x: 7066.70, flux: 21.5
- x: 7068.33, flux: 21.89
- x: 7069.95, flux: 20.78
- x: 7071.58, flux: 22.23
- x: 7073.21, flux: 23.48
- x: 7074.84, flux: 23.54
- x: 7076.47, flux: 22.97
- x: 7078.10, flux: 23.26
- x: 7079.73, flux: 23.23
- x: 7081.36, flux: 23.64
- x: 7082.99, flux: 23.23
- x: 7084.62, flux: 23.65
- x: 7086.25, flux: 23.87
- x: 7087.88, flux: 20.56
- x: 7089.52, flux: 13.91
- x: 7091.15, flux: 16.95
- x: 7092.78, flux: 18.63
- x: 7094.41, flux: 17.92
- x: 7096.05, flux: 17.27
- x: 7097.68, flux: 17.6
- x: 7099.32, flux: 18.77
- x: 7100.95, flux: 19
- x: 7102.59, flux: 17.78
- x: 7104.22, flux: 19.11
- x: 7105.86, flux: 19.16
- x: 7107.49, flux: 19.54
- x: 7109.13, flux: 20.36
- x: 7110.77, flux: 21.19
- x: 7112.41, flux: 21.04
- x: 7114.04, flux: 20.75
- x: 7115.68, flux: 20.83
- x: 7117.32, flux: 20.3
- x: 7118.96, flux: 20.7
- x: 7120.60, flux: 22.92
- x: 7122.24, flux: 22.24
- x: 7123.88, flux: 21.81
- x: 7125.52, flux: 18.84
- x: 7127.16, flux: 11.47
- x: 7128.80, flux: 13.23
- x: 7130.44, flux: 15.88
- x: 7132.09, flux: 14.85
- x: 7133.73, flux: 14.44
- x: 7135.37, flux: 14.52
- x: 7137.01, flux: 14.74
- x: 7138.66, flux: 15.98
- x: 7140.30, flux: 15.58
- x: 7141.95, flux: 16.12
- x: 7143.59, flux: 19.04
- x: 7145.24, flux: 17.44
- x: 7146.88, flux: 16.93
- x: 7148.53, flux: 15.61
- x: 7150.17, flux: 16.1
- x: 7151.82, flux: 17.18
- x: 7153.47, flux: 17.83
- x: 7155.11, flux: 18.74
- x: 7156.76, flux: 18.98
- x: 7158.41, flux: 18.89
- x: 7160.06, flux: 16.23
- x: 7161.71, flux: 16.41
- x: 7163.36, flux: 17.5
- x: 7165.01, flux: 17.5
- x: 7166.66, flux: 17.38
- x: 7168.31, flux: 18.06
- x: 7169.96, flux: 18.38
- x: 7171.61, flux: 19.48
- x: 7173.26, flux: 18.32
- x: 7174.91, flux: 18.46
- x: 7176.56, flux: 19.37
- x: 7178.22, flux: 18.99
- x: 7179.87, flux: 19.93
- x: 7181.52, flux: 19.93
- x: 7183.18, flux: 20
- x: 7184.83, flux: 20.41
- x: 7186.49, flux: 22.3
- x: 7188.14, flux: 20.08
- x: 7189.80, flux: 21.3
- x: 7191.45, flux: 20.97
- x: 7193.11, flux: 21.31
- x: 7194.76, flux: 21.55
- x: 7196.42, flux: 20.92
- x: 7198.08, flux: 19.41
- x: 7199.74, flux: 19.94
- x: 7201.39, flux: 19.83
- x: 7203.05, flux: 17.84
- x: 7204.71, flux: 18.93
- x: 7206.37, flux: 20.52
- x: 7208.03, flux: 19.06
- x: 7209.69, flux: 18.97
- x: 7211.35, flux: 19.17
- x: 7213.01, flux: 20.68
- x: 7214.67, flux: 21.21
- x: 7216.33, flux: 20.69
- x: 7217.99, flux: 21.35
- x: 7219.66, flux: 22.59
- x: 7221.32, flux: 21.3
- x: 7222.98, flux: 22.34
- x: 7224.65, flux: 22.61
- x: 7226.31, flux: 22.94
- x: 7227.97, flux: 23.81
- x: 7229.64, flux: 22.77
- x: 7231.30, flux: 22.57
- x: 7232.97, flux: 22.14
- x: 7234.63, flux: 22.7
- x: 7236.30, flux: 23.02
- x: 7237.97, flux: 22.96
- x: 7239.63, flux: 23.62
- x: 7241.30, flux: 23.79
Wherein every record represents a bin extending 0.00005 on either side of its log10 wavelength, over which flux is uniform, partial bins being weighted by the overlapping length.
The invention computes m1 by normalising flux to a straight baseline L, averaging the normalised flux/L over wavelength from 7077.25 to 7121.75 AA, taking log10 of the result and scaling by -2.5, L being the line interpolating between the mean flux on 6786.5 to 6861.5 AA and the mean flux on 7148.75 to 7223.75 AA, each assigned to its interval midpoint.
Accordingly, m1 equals -0.12 mag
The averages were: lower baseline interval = 13.9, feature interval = 20.2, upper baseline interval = 19.4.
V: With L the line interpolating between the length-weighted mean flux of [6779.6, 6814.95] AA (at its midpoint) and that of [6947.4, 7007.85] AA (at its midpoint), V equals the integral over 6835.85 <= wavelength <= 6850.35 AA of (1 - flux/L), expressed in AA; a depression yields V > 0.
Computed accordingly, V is 1.3 AA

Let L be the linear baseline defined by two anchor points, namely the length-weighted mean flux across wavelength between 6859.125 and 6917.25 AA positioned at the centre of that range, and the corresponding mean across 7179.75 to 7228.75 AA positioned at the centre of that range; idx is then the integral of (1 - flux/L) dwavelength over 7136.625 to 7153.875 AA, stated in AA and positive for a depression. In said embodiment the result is 2.7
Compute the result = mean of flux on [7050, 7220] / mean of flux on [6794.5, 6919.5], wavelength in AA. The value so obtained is 1.36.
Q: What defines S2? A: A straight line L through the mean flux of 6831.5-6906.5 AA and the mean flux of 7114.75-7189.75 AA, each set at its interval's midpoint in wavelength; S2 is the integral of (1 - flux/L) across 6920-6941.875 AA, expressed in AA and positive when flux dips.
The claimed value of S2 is -4.7 AA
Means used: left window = 14.4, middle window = 18.4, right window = 18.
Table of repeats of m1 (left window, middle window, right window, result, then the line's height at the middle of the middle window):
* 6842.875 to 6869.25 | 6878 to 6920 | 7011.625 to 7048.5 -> 0.10 mag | 16.9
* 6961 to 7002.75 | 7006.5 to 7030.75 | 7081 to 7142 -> -0.15 mag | 20.8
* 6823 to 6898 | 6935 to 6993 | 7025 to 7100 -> -0.11 mag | 19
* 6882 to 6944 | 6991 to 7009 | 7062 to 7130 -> -0.21 mag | 18.4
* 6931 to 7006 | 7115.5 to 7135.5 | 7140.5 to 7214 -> 0.09 mag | 19.5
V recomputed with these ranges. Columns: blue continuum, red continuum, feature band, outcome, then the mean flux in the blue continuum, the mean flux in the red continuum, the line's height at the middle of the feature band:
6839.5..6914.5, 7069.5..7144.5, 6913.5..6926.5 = -0.9 AA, 14.6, 19.3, 15.5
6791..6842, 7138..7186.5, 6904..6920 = -1.2 AA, 14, 18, 15.1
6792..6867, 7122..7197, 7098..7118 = -2.7 AA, 14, 18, 17.4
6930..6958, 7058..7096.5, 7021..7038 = -3.7 AA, 20.1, 21.2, 20.8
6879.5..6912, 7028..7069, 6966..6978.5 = -0.5 AA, 15.2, 25.7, 20.5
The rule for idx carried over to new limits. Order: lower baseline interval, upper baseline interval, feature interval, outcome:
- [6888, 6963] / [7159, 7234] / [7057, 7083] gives -3.99 AA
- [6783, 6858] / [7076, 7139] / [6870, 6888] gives 0.83 AA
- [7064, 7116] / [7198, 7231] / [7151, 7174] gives 3.13 AA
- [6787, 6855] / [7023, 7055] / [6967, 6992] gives 2.11 AA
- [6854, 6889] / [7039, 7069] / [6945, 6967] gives -1.79 AA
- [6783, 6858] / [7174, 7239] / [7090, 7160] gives 5.18 AA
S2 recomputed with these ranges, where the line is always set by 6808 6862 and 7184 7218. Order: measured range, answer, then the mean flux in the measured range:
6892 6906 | -0.3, 15.3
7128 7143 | 3.2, 15.1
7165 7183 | 0.9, 18.8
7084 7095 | -0.6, 19.3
